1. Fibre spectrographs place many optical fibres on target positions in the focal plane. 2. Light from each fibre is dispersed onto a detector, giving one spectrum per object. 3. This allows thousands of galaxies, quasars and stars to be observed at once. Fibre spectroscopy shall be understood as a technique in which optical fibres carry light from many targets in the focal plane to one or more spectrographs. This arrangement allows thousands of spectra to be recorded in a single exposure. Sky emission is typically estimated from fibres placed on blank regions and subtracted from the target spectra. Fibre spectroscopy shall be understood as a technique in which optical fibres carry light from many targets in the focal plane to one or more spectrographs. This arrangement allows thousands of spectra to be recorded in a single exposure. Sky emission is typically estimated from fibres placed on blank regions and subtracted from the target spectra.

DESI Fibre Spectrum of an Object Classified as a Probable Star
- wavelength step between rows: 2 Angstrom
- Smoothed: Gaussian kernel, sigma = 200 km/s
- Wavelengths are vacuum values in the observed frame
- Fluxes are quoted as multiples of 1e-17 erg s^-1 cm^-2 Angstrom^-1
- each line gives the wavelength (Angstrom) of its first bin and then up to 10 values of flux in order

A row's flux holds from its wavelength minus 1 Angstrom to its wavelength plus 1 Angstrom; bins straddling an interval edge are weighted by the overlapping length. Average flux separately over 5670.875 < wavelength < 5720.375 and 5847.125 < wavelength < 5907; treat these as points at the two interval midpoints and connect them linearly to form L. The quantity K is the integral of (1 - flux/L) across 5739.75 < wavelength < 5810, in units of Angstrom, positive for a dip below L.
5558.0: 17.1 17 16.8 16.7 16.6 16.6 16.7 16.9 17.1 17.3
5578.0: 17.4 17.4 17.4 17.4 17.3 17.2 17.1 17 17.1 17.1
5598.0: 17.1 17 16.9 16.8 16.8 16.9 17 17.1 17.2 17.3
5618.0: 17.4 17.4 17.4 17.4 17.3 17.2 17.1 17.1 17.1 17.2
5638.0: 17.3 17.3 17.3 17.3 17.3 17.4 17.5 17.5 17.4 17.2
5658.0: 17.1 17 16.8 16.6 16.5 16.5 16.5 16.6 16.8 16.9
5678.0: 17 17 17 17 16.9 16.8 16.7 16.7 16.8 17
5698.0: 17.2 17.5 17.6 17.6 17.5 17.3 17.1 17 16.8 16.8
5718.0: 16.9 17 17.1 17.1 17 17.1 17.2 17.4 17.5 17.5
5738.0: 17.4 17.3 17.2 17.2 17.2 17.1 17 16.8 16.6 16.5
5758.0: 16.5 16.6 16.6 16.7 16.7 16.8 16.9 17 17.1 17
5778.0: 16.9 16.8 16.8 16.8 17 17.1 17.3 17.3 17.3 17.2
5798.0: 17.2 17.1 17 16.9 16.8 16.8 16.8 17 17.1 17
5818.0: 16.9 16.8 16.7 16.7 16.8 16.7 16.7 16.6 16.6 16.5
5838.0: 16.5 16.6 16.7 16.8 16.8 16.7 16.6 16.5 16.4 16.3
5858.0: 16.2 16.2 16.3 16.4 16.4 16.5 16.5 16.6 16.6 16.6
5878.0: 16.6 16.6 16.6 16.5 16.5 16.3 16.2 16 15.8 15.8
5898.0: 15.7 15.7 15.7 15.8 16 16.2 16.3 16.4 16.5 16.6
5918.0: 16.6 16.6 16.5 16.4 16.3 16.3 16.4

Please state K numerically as -1.02 Angstrom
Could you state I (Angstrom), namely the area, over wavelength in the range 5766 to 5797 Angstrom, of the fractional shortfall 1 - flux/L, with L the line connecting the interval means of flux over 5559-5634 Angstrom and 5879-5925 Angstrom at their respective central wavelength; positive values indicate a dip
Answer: -0.8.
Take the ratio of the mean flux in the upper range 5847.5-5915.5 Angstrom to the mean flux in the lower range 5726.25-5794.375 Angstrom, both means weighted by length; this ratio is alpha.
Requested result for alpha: 0.96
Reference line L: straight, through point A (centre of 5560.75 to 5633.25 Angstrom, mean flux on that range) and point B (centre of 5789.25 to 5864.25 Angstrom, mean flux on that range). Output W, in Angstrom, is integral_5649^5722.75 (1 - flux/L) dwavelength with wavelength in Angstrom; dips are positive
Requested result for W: -0.2 Angstrom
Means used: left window 17.1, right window 16.8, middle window 17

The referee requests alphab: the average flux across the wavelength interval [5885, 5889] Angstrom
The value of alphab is 16.4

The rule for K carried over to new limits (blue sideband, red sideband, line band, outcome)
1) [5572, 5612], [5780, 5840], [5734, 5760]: -0.1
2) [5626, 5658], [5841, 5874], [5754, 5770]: 0.2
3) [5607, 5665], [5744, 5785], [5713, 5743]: -0.4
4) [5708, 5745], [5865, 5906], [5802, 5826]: -0.3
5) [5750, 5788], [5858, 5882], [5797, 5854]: -0.5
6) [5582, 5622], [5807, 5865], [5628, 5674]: -0.1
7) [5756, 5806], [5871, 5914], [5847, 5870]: 0.0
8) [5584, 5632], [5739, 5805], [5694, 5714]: -0.3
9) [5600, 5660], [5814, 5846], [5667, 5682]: 0.3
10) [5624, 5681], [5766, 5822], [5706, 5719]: 0.0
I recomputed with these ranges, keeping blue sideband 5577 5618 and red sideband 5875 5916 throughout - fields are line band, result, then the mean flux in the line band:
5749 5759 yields 0.0 Angstrom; 16.7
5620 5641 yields -0.3 Angstrom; 17.2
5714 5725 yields -0.1 Angstrom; 17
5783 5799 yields -0.6 Angstrom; 17.1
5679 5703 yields -0.3 Angstrom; 17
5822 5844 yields -0.3 Angstrom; 16.7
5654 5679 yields 0.1 Angstrom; 16.8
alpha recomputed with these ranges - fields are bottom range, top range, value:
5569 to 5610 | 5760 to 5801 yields 0.99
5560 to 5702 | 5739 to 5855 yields 0.99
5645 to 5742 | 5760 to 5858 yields 0.99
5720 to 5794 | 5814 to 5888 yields 0.98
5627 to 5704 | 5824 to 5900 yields 0.96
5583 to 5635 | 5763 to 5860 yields 0.98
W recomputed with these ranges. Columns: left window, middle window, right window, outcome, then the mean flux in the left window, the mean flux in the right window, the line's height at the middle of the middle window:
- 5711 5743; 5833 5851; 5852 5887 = -0.1 Angstrom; 17.1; 16.5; 16.6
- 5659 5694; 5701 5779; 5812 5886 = -1.5 Angstrom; 16.8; 16.6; 16.7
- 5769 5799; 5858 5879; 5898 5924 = 0.1 Angstrom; 17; 16.2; 16.5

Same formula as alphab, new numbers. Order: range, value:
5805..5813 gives 16.9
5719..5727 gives 17.1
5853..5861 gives 16.3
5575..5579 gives 17.4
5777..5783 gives 16.8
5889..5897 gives 16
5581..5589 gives 17.3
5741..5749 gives 17.2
